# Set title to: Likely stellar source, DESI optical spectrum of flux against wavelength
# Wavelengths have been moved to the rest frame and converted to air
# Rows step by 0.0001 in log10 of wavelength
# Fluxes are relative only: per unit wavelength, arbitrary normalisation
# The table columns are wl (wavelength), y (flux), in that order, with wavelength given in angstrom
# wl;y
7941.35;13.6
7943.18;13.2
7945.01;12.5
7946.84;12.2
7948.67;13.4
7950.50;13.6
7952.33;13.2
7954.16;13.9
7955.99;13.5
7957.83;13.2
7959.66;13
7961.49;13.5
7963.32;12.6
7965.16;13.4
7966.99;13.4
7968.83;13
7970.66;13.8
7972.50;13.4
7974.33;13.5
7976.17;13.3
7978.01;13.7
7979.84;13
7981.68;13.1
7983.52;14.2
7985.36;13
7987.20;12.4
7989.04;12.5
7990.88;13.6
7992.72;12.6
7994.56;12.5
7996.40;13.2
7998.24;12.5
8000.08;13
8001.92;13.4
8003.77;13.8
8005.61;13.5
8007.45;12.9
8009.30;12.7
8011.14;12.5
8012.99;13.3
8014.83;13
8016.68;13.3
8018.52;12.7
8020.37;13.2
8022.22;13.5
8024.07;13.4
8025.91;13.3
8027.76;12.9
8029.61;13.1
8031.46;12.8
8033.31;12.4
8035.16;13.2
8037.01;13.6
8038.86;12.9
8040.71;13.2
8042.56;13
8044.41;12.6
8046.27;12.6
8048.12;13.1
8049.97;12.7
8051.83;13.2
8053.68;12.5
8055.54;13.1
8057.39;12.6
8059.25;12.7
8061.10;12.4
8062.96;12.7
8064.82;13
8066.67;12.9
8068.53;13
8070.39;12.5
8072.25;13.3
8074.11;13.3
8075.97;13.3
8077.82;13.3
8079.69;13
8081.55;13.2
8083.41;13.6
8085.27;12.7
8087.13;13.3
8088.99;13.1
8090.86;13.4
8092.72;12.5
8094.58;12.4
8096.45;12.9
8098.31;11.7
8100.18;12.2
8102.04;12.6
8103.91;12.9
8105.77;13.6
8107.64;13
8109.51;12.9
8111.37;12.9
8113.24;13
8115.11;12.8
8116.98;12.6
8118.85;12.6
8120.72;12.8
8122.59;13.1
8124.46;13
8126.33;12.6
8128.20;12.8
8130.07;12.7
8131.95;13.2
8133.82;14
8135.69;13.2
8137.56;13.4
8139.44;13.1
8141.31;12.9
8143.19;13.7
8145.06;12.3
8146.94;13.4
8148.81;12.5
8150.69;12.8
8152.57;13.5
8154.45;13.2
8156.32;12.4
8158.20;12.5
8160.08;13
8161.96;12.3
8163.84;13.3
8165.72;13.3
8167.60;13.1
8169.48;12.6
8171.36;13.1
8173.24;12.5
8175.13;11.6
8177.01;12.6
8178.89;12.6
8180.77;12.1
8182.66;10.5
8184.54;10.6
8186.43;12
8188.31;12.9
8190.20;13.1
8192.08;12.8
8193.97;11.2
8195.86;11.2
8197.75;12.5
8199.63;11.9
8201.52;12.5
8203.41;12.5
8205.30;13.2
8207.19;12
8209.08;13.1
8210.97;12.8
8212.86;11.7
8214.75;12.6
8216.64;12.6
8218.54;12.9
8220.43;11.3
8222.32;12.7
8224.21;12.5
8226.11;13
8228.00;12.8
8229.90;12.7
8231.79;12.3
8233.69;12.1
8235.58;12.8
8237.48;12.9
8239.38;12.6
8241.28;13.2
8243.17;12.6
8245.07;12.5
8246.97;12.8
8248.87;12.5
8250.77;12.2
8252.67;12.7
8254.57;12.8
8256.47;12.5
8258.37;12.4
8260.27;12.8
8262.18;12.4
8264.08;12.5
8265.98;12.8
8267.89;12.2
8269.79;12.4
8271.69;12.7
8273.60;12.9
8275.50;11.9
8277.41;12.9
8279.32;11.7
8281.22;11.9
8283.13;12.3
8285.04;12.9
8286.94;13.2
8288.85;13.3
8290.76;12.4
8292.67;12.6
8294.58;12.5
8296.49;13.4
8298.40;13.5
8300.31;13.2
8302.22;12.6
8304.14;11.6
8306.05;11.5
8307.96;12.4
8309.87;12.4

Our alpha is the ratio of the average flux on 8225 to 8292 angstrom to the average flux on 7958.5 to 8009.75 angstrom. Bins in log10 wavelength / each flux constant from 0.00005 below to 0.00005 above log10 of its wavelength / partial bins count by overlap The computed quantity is 0.96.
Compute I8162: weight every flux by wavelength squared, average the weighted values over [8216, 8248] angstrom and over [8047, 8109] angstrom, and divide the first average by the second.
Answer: 1.01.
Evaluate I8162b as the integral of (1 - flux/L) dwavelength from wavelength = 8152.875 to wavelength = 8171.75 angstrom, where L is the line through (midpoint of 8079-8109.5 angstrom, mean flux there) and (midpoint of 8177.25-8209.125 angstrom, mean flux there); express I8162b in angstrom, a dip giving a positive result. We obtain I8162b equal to -0.8 angstrom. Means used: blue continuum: 12.9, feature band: 12.9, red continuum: 12.1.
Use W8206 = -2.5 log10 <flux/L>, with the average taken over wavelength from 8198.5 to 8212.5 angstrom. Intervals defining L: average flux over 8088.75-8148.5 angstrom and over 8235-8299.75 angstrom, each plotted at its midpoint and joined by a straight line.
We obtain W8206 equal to 0.018 mag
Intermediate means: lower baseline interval 12.9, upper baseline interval 12.6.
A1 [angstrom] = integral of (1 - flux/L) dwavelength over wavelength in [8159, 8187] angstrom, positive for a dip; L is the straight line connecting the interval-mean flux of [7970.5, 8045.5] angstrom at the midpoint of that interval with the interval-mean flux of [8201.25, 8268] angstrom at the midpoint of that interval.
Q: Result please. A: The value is 0.8 angstrom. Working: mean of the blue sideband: 13.1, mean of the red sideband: 12.6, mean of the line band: 12.3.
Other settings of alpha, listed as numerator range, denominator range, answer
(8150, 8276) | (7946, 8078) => 0.96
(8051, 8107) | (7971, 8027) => 0.98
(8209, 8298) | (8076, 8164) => 0.97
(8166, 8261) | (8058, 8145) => 0.96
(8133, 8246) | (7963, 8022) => 0.96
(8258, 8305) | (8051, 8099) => 0.98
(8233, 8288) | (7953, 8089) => 0.96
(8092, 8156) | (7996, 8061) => 0.99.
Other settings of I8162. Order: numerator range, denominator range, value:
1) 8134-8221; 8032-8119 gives 1.00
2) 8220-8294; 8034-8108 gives 1.02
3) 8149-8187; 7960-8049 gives 0.99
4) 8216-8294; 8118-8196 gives 1.01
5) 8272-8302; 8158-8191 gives 1.05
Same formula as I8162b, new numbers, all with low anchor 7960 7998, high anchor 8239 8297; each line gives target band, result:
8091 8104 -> 0.4 angstrom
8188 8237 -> 1.0 angstrom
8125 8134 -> -0.1 angstrom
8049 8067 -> 0.3 angstrom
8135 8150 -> -0.2 angstrom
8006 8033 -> 0.1 angstrom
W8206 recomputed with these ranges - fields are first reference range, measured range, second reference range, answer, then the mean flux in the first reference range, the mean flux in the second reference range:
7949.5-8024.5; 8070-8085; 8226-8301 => -0.02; 13.2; 12.6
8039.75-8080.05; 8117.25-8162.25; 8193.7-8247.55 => -0.02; 12.9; 12.5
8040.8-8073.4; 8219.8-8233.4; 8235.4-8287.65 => 0.01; 12.8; 12.6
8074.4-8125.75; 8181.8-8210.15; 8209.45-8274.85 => 0.05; 12.9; 12.6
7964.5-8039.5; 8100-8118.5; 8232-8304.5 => 0.00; 13.1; 12.6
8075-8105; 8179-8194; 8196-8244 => 0.06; 12.9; 12.5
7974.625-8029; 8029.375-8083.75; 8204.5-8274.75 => 0.00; 13.1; 12.6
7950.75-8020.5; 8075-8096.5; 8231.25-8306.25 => -0.01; 13.2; 12.6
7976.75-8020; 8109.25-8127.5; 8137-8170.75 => 0.01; 13.1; 13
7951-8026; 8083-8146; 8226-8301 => 0.00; 13.2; 12.6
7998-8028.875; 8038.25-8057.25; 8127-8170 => 0.02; 13.1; 13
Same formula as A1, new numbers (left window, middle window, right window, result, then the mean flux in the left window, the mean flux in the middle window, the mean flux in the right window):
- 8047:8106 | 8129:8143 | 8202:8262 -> -0.51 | 12.9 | 13.2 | 12.6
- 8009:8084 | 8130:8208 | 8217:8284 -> 0.59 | 13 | 12.6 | 12.5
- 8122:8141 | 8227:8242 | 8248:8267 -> -0.01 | 13.1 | 12.7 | 12.6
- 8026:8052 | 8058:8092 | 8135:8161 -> -0.18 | 13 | 13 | 13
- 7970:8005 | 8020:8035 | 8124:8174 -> 0.06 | 13.2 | 13.1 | 13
